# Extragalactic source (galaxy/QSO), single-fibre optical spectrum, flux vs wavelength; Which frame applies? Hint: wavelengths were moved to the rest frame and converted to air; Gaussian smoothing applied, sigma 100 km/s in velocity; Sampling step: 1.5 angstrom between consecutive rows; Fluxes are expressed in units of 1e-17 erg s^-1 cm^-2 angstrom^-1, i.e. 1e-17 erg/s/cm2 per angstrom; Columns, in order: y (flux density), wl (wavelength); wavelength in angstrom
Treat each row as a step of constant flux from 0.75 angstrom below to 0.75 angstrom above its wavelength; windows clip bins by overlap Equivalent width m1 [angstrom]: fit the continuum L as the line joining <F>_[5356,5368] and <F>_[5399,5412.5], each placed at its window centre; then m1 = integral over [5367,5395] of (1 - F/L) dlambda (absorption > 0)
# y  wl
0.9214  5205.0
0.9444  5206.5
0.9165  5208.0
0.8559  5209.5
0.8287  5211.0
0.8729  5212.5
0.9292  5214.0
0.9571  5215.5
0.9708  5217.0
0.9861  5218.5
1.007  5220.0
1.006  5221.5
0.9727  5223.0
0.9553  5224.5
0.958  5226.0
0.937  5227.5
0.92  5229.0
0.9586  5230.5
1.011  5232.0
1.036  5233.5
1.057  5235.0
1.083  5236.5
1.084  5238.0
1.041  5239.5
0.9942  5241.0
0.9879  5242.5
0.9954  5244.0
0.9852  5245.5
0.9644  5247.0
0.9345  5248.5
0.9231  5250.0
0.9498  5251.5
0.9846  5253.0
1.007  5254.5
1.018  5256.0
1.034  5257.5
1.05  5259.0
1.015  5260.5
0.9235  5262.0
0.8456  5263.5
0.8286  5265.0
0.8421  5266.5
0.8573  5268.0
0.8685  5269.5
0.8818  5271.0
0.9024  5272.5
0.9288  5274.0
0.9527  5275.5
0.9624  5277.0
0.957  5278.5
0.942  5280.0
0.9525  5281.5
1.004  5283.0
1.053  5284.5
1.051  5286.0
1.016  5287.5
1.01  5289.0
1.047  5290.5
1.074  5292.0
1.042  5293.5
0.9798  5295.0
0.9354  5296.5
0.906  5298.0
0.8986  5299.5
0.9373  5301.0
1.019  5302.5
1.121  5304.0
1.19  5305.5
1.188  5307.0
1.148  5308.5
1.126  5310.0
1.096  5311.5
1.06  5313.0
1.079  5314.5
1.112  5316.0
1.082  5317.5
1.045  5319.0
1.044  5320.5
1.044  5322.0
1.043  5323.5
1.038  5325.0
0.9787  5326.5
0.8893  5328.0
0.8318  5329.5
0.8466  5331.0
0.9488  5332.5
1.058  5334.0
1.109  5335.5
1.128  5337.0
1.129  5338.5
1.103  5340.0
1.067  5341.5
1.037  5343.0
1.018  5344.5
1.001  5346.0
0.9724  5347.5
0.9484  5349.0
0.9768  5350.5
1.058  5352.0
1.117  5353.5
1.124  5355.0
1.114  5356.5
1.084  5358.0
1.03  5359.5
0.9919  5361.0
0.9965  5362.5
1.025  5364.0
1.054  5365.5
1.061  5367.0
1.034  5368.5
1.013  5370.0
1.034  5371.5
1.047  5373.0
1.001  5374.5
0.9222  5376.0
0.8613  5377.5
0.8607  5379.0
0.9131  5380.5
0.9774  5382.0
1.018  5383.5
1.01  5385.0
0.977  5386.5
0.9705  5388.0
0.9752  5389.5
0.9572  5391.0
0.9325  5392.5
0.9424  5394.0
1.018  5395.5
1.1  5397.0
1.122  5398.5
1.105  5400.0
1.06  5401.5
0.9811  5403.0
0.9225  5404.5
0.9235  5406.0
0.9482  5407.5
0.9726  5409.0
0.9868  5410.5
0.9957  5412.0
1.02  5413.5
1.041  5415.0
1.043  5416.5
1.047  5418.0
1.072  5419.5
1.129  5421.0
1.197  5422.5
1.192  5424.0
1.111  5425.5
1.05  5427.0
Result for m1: 1.3 angstrom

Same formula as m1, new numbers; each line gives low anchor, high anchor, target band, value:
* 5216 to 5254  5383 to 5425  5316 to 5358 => -0.9 angstrom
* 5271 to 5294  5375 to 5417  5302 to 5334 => -1.9 angstrom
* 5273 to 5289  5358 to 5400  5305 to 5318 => -1.7 angstrom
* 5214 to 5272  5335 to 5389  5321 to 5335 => 0.5 angstrom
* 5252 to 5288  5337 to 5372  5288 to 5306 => -0.5 angstrom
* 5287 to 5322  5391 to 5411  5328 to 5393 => 0.9 angstrom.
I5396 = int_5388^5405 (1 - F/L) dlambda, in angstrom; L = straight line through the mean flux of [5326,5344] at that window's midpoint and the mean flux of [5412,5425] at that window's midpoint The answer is 0.91 angstrom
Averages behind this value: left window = 1.01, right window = 1.09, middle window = 1.01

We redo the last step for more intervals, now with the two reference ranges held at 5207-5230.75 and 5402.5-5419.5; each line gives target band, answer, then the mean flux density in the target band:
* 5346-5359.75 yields -0.96 angstrom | 1.05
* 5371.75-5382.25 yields 0.43 angstrom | 0.943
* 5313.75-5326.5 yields -1.17 angstrom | 1.06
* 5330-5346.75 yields -1.11 angstrom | 1.04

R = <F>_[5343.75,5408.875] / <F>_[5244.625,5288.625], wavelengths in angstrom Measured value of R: 1.1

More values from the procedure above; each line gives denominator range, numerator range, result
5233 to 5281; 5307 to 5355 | 1.08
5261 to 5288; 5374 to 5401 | 1.05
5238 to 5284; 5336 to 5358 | 1.11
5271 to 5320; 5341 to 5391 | 0.98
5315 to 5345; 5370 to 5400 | 0.96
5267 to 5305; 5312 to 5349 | 1.06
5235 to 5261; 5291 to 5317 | 1.05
